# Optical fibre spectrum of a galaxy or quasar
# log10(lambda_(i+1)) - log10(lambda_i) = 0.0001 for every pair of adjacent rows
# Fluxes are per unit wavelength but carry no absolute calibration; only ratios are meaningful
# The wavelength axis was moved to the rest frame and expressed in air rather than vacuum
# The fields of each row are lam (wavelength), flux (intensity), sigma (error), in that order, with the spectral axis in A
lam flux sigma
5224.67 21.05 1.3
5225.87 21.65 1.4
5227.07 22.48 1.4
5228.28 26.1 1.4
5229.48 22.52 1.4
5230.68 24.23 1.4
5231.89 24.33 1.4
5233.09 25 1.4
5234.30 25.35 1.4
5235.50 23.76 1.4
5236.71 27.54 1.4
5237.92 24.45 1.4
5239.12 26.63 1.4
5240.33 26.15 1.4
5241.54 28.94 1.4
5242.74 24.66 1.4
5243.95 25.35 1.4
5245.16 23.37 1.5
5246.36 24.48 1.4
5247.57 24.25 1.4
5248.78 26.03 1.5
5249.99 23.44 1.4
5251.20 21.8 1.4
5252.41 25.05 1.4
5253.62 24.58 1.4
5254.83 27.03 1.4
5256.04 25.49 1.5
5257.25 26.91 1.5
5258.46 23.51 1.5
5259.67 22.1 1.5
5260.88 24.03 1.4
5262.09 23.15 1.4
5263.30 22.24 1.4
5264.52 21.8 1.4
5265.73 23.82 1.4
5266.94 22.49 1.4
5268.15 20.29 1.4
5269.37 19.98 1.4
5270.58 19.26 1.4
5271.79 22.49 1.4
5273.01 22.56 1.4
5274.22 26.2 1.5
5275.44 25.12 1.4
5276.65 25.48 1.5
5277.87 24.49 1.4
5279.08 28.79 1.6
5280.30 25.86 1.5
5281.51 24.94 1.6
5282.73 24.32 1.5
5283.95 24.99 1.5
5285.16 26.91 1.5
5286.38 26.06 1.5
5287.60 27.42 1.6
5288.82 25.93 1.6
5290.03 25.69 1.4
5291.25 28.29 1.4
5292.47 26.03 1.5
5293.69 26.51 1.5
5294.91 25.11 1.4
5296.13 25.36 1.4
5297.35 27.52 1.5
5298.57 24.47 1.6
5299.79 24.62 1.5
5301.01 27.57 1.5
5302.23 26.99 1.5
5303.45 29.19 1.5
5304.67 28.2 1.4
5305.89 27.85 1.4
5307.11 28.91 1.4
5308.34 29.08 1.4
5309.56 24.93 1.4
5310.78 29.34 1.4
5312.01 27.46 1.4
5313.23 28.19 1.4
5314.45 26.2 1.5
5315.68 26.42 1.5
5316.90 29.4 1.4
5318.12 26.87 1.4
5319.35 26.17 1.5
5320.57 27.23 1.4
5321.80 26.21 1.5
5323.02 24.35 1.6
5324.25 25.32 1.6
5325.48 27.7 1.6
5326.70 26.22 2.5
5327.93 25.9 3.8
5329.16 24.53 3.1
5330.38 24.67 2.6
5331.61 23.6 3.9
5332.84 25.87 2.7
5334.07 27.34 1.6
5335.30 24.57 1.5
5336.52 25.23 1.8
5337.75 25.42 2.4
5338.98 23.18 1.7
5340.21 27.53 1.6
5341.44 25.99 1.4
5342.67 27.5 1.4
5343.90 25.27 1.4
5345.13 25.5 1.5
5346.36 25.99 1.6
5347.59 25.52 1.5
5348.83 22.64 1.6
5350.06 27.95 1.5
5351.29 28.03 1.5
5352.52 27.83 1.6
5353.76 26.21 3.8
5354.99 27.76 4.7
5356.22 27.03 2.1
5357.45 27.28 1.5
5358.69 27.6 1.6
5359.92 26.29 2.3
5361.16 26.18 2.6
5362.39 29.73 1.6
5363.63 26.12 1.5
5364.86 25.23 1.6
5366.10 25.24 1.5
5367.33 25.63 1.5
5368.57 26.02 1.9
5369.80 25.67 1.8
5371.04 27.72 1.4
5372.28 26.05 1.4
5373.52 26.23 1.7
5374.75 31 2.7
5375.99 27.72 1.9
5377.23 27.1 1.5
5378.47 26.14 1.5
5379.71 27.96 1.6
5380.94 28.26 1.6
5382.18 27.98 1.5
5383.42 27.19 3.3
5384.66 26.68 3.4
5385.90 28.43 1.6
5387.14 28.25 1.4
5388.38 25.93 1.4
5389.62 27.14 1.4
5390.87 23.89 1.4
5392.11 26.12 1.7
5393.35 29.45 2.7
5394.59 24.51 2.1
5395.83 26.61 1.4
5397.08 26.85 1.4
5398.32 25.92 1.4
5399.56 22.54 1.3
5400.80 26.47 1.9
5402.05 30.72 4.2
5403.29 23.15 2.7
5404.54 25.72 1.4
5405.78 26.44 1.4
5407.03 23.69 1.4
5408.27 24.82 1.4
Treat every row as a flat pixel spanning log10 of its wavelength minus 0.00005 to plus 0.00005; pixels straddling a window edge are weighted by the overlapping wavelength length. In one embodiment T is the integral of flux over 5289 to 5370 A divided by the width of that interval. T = 26.4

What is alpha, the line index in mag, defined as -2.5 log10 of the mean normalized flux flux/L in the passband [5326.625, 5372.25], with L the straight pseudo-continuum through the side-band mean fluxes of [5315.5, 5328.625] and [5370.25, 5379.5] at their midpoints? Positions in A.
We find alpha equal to 0.04 mag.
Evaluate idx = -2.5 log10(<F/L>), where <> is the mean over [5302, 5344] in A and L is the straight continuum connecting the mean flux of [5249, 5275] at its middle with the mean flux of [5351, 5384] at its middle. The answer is -0.046 mag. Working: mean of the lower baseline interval 23.3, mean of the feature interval 26.5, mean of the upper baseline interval 27.1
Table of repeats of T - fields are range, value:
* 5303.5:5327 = 27.2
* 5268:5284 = 24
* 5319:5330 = 25.9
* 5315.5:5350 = 25.8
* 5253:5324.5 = 25.6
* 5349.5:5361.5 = 27.2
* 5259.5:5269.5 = 22.3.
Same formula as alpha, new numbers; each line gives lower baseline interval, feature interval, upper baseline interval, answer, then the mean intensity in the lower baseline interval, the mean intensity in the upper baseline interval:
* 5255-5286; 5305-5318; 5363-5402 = -0.12 mag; 24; 26.7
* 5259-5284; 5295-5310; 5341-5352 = -0.10 mag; 23.5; 26.1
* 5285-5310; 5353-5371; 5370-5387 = 0.03 mag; 26.8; 27.5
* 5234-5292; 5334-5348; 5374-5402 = 0.02 mag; 24.7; 27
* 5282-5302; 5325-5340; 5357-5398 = 0.04 mag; 26.1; 26.9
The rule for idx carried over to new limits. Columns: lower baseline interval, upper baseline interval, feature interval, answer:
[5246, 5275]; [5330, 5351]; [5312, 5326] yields -0.07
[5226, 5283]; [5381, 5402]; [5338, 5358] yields -0.02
